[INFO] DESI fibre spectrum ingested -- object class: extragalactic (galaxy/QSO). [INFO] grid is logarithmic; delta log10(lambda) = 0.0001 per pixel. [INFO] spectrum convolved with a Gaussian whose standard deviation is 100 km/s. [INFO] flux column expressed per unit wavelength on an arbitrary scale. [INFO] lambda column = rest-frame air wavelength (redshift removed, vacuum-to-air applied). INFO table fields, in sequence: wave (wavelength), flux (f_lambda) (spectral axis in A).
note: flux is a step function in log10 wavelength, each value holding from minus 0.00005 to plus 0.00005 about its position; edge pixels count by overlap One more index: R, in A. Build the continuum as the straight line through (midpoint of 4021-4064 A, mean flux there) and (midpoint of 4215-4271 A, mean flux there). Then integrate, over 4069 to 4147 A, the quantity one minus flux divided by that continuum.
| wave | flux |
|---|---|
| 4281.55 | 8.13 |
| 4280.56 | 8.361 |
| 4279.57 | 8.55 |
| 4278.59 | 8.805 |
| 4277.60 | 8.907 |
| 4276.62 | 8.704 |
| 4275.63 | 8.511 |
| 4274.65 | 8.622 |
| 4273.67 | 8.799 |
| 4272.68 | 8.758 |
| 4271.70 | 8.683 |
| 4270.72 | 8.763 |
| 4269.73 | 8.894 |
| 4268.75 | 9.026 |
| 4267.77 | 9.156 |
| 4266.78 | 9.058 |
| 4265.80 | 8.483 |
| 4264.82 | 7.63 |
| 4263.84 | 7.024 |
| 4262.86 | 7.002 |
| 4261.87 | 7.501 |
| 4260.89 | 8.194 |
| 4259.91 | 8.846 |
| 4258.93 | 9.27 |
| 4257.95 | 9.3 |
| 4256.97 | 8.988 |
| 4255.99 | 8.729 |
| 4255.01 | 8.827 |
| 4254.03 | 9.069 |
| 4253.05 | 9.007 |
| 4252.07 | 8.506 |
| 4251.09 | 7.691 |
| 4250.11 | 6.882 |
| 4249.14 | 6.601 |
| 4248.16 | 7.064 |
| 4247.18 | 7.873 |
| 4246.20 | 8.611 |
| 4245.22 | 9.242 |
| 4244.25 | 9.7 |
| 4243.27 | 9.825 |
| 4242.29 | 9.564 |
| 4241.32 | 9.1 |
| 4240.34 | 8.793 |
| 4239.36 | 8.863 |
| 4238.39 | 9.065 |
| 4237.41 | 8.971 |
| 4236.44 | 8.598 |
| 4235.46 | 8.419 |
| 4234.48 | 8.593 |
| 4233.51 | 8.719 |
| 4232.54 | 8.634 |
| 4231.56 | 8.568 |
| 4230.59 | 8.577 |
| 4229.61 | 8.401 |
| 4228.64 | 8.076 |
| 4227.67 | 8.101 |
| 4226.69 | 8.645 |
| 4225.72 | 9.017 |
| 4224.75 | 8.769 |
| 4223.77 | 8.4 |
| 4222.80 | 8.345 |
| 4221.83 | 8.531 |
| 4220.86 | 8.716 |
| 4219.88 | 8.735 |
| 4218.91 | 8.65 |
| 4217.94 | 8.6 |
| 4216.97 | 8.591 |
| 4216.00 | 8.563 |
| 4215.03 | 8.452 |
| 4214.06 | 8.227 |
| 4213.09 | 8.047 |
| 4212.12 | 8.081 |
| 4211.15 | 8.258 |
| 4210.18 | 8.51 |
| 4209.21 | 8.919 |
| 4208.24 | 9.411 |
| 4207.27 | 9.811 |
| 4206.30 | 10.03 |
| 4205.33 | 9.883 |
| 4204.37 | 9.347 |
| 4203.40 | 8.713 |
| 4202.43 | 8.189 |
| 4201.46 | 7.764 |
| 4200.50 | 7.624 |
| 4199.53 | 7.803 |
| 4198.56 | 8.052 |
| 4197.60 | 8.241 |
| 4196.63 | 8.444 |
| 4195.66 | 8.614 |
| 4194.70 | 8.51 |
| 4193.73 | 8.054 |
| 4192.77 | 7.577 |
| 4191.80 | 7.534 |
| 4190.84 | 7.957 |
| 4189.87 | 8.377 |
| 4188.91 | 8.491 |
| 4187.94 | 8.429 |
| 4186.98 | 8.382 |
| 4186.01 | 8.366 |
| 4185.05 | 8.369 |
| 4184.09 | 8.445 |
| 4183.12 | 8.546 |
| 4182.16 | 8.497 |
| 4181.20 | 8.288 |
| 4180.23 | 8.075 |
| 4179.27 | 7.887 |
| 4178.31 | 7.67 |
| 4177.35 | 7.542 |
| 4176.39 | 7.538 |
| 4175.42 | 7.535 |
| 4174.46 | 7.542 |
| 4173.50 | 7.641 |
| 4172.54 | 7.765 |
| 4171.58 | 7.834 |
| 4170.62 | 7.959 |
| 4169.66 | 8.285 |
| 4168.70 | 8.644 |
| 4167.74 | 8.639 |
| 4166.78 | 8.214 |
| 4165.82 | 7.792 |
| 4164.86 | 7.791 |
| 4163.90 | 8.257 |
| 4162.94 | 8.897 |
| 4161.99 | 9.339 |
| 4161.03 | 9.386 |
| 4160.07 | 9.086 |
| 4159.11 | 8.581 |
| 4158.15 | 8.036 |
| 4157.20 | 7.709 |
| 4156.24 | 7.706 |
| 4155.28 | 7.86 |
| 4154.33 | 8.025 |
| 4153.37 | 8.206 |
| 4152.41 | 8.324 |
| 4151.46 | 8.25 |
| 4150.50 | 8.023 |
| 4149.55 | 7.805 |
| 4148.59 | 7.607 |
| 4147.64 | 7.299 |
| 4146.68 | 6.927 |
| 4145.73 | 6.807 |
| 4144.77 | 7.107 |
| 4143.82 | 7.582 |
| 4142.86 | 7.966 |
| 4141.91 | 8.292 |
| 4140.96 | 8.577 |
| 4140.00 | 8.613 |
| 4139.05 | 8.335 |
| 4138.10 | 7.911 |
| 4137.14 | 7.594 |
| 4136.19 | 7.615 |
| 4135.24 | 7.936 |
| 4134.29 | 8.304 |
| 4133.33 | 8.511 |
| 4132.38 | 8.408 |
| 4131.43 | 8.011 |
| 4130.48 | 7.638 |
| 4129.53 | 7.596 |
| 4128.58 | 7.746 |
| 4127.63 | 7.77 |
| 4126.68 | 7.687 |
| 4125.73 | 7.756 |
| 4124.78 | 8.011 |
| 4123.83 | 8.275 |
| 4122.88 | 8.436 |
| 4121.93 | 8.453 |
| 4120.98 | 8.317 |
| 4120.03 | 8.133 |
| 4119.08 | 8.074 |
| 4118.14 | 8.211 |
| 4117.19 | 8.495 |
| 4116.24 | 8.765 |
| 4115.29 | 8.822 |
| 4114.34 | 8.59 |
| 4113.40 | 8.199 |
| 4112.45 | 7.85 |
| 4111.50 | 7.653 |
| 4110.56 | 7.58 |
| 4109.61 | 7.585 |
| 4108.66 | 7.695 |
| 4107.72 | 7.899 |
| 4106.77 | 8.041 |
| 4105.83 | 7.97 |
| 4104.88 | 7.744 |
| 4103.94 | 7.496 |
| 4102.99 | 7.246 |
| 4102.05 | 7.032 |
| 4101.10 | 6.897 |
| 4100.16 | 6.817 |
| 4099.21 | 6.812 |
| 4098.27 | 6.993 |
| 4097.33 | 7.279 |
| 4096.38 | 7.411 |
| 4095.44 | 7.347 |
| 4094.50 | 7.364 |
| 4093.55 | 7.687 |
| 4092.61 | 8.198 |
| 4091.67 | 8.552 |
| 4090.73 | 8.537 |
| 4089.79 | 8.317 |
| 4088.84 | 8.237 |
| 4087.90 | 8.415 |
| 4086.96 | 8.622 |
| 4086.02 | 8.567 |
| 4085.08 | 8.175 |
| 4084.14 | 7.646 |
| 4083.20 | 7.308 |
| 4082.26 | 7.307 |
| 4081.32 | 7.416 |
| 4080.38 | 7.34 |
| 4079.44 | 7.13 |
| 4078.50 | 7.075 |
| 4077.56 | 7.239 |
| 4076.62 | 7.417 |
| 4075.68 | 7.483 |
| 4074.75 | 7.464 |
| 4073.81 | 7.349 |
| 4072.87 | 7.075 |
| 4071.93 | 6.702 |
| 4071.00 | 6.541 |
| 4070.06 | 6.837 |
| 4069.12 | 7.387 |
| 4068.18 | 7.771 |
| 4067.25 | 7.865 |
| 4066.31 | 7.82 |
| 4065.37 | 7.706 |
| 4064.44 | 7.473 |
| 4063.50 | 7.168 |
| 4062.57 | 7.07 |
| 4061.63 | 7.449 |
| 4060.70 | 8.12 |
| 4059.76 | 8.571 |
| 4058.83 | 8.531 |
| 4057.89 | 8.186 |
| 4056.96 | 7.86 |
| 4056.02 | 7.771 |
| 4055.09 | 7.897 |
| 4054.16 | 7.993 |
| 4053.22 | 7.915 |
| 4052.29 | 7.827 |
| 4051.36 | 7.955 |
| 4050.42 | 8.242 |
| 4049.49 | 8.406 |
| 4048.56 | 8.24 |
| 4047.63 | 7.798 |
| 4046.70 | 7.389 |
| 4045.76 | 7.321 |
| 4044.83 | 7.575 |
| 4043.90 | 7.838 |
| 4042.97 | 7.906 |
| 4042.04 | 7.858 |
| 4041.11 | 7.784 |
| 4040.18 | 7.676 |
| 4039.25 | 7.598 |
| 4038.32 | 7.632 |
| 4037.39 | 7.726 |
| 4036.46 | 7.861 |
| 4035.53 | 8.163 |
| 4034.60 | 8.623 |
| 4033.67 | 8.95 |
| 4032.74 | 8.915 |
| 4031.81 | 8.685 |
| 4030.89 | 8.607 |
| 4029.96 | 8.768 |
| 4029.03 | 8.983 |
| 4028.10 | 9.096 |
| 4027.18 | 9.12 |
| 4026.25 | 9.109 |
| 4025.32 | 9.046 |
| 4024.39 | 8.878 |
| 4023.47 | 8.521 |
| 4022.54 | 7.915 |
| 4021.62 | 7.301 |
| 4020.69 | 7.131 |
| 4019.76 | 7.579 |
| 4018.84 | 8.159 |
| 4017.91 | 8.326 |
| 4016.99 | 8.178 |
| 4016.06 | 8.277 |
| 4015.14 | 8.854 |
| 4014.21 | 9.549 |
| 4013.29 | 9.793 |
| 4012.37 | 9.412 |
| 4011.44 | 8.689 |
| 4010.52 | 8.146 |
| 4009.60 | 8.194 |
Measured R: 4.7 A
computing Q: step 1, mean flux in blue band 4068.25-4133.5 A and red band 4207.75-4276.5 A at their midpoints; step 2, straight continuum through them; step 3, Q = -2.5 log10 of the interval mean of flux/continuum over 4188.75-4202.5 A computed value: 0.03 mag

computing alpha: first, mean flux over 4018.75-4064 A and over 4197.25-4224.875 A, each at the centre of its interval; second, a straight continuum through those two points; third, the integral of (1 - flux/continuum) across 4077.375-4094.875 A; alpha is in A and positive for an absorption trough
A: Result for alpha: 0.8 A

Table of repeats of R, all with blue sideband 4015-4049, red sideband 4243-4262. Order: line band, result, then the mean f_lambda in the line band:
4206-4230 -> -0.5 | 8.63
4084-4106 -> 1.5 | 7.72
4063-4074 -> 1.3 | 7.31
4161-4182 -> 0.7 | 8.09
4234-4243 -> -0.5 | 8.9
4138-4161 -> 1.0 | 7.97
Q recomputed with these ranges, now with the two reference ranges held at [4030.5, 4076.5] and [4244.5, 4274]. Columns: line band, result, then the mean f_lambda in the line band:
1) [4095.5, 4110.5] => 0.08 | 7.4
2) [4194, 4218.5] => -0.04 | 8.58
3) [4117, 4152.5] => 0.01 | 7.95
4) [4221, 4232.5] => -0.03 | 8.5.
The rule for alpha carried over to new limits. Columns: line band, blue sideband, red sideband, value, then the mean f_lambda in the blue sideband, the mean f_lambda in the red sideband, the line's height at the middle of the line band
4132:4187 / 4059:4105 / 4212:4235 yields 0.0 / 7.55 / 8.51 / 8.07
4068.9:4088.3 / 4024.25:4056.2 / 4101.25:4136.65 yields 1.5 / 8.2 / 7.98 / 8.09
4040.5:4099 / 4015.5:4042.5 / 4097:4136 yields 2.9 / 8.29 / 7.87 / 8.1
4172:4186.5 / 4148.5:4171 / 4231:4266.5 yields 0.6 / 8.28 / 8.5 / 8.33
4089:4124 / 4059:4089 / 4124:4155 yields -0.6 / 7.56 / 7.89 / 7.72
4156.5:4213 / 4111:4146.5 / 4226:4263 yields -0.2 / 8.05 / 8.55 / 8.29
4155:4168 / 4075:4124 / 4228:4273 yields -0.4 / 7.81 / 8.55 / 8.11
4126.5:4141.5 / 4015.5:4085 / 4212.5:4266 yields 0.2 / 7.88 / 8.49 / 8.15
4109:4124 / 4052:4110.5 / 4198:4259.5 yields -0.7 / 7.62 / 8.62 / 7.86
